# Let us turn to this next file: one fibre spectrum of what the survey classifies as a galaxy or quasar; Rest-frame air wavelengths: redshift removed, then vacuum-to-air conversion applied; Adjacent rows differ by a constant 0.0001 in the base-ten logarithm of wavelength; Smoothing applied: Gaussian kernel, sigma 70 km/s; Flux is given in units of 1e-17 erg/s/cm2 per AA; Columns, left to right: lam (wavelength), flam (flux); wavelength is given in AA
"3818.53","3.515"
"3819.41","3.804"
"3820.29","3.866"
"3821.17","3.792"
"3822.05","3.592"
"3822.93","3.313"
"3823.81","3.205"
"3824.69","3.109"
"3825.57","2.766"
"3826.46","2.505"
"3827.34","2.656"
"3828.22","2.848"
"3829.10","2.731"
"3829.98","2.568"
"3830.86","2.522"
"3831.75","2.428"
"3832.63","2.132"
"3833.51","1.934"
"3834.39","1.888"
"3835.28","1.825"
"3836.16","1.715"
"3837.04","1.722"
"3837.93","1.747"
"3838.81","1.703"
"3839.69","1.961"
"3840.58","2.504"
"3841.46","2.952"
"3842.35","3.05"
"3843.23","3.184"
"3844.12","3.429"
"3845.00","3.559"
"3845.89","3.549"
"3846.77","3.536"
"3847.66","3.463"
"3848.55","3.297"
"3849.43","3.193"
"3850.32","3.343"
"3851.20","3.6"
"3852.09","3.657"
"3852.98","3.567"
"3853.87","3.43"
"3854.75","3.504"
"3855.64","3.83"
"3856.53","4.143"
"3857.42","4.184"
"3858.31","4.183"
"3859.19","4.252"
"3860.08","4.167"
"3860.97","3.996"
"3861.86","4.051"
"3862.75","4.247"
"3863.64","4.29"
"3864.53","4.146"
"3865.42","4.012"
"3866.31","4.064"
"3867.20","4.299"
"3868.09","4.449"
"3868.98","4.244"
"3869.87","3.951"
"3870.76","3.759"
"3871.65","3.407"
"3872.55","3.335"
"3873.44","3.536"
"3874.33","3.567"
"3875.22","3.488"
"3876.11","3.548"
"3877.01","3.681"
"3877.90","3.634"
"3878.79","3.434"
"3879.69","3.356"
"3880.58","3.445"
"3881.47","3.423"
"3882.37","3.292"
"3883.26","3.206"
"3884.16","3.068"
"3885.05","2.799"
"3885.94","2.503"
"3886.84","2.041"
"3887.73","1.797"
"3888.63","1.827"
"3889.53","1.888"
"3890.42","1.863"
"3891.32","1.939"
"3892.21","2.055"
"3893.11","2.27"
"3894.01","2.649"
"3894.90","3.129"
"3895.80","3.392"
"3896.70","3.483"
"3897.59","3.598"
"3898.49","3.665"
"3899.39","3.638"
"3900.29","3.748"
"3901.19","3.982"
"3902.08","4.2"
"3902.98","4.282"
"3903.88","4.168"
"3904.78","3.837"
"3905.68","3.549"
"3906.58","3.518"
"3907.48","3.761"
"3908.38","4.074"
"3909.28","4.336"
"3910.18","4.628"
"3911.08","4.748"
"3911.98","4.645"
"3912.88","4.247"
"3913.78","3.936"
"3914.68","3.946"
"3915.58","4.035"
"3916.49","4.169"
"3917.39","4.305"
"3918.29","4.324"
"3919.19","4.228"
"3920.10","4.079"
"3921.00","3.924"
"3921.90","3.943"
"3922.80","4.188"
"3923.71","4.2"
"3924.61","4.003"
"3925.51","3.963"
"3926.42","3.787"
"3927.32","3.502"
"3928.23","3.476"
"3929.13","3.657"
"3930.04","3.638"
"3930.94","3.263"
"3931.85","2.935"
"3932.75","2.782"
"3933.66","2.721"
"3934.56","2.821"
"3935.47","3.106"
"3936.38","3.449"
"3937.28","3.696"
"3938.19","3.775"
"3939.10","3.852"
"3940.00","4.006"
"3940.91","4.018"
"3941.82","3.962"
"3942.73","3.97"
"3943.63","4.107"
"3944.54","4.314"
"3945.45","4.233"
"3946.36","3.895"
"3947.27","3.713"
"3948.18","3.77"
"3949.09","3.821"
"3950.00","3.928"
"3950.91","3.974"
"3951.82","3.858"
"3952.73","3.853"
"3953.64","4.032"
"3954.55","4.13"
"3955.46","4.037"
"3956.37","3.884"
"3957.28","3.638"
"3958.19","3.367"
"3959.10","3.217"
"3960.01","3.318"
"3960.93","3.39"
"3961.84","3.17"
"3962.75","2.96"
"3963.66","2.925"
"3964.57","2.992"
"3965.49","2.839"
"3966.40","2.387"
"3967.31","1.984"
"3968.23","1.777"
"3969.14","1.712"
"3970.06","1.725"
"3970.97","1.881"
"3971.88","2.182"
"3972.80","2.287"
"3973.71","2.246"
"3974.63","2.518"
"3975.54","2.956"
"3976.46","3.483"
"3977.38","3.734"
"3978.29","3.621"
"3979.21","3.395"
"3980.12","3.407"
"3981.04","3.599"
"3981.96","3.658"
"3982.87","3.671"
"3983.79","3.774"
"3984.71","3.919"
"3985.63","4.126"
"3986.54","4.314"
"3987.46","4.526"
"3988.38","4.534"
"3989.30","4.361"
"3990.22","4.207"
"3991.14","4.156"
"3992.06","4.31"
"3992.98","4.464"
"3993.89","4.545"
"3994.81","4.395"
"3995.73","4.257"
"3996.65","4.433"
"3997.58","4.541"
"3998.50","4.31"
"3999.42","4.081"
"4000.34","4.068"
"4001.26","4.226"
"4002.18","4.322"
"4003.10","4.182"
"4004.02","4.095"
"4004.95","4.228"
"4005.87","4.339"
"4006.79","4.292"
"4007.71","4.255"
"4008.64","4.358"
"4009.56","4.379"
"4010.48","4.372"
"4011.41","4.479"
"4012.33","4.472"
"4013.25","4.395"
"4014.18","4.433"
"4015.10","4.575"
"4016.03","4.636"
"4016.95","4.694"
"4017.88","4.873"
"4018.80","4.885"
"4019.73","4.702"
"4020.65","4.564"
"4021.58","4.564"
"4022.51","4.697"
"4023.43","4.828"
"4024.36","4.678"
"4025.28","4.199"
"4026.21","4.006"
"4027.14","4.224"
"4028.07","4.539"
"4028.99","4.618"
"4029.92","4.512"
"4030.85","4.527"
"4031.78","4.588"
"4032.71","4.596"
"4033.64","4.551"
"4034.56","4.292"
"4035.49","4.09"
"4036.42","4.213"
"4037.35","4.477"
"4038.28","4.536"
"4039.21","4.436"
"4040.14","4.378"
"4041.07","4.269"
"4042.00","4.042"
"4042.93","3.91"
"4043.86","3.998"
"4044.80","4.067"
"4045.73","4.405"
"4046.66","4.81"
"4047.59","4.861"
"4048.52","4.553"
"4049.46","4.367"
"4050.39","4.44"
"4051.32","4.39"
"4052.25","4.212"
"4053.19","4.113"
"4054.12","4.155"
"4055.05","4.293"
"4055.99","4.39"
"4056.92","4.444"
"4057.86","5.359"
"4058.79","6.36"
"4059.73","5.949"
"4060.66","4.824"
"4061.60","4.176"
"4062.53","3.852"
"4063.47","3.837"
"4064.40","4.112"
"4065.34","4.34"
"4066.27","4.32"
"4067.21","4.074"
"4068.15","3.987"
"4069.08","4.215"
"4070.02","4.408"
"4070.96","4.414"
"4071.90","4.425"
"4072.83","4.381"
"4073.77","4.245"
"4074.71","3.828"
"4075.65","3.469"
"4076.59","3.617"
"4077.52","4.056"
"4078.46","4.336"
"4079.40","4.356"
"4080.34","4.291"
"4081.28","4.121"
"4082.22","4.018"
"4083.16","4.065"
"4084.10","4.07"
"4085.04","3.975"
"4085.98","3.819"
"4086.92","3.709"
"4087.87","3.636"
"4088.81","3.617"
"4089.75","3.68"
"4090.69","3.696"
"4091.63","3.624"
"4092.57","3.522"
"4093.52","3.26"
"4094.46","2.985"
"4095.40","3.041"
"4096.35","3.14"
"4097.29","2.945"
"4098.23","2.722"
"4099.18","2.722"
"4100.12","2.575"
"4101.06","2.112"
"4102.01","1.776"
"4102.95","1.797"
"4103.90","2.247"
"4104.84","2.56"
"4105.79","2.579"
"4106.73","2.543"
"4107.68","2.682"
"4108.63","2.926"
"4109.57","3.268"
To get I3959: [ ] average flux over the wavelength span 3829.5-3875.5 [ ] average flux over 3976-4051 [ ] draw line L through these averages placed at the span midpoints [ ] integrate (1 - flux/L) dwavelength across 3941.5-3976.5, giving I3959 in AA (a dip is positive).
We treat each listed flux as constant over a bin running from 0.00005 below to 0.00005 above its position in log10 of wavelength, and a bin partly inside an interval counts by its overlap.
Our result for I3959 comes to 6.4 AA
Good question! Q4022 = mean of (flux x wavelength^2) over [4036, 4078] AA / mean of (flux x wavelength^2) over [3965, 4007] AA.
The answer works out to 1.25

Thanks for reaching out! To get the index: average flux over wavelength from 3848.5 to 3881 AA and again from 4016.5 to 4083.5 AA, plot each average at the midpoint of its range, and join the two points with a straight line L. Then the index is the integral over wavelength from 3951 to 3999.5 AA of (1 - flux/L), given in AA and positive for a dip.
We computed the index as 7.8 AA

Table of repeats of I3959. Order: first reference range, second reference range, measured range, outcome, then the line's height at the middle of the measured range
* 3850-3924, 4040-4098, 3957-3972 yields 4.6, 3.85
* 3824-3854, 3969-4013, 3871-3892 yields 0.7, 3.06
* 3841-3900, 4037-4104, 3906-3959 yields -4.2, 3.58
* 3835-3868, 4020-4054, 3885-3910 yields 3.4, 3.66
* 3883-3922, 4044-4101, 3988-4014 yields -3.5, 3.81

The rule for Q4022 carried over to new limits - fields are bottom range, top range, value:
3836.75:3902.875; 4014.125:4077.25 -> 1.45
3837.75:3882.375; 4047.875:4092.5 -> 1.31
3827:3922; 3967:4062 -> 1.32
